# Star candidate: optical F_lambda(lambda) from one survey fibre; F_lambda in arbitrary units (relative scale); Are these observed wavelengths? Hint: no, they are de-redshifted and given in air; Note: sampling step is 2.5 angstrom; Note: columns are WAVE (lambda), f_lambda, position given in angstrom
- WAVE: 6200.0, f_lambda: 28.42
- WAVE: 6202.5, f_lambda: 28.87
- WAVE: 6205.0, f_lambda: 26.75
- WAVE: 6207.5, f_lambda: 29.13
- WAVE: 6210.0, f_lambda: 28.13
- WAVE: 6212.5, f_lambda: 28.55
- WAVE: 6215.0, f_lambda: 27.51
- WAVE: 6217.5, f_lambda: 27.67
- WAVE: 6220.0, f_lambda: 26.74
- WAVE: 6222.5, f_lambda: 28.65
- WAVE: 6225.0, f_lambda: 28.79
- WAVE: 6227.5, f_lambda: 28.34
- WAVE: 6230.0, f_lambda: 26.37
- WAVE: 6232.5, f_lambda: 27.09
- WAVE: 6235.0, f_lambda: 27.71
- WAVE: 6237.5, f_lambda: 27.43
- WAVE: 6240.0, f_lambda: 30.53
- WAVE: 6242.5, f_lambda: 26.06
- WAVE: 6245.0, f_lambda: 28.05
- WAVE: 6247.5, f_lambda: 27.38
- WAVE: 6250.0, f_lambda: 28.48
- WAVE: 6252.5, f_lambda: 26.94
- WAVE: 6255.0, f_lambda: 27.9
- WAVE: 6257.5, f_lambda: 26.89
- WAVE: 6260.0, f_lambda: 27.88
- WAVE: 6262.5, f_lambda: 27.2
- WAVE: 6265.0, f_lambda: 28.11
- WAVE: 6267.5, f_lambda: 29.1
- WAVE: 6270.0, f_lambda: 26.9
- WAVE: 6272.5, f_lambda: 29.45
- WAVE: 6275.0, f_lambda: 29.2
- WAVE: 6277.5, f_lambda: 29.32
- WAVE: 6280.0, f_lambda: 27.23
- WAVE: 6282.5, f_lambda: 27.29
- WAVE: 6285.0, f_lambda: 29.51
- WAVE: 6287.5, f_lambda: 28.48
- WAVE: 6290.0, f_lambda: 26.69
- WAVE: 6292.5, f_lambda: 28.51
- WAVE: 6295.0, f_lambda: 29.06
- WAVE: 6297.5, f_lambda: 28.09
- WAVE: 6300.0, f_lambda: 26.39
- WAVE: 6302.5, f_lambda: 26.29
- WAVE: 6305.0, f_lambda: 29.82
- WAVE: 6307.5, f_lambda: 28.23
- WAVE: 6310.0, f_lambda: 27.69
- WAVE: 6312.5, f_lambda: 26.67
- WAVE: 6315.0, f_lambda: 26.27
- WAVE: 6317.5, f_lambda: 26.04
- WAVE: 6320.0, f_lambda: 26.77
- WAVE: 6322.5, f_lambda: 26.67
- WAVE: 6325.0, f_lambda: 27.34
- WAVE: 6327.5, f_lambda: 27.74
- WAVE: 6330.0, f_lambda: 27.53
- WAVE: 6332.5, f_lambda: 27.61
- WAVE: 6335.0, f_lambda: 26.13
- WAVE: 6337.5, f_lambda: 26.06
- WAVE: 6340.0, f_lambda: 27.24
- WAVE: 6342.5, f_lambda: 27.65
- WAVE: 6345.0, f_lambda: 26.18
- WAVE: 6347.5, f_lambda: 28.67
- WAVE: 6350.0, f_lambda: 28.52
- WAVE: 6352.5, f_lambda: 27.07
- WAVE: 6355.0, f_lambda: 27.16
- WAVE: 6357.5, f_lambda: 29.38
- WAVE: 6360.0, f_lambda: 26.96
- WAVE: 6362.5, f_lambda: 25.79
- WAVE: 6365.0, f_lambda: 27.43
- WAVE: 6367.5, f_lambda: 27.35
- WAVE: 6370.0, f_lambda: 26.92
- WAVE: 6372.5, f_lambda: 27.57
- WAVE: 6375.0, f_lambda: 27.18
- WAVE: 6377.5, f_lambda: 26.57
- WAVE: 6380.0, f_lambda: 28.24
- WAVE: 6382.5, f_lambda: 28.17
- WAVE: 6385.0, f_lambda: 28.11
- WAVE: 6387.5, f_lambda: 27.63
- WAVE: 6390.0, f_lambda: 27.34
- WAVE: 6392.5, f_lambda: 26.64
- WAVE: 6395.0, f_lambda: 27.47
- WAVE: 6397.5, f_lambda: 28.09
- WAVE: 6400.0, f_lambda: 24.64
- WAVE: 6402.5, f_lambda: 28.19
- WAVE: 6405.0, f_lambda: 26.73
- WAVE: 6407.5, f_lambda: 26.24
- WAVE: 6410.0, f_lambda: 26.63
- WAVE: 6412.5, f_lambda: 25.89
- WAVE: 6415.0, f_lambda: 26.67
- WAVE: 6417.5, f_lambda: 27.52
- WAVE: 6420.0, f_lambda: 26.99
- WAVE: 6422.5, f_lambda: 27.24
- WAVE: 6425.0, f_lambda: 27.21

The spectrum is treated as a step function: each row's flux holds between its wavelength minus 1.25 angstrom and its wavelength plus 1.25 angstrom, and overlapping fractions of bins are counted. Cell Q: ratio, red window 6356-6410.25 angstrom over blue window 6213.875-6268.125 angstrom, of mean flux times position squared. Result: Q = 1.0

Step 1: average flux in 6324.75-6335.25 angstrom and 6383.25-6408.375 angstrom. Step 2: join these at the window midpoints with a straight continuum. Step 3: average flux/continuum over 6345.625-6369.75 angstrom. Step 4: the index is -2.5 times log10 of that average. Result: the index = -0.01 mag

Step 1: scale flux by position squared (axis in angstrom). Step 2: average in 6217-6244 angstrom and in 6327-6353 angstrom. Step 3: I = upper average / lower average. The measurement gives 1.02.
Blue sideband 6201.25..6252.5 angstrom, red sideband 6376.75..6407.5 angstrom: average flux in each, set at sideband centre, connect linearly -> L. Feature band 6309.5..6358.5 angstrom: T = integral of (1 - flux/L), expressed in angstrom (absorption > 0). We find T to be 0.53 angstrom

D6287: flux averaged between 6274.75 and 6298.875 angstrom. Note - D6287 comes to 28.3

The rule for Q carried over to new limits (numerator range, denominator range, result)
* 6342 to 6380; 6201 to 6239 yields 1.03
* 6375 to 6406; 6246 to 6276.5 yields 1.02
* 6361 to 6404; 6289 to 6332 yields 1.02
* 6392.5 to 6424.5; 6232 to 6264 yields 1.02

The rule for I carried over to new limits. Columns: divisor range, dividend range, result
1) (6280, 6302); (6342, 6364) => 1.00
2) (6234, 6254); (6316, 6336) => 1.00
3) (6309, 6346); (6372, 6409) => 1.03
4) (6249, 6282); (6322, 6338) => 0.99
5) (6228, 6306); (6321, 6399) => 1.01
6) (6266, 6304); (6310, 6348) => 0.97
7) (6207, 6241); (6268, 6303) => 1.02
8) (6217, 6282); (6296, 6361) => 1.00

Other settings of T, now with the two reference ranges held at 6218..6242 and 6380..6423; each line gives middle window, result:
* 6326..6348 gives 0.2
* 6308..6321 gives 0.3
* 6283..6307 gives -0.4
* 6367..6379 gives 0.0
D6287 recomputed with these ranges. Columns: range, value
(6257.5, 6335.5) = 27.7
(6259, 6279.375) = 28.4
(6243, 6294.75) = 28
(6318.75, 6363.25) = 27.3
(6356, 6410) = 27.3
